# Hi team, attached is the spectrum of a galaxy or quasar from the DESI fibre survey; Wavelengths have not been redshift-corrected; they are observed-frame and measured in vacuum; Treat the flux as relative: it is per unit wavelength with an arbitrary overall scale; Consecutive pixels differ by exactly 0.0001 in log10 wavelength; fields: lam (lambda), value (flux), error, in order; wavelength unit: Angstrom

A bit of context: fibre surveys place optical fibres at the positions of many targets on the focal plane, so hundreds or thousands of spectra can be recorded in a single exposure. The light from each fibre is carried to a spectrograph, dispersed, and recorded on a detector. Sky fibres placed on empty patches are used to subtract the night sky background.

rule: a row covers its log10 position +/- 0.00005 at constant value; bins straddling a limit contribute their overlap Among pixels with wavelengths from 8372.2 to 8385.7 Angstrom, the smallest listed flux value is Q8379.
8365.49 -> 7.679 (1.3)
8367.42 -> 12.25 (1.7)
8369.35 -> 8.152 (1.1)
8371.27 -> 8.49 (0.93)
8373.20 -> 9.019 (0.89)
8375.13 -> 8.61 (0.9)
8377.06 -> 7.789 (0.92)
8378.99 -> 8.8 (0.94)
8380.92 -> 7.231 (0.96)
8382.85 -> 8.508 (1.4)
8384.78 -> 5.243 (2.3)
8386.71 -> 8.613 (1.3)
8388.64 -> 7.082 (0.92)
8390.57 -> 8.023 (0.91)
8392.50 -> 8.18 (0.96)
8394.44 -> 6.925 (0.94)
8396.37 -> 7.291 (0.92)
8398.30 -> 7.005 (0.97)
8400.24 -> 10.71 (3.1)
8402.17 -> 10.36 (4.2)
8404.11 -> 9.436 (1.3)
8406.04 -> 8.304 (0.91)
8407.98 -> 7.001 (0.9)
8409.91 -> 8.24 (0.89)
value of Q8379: 5.243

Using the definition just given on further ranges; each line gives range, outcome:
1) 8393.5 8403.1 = 6.925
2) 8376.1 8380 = 7.789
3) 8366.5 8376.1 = 8.152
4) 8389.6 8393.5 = 8.023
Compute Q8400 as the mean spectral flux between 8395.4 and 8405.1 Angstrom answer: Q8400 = 8.96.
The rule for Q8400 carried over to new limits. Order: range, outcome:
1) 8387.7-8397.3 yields 7.5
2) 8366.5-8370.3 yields 10.2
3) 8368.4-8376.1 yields 8.57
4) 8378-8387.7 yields 7.68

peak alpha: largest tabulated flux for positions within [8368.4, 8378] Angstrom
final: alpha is 9.019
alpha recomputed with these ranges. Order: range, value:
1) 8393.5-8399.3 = 7.291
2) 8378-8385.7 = 8.8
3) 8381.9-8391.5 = 8.613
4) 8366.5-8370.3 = 12.25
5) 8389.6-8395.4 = 8.18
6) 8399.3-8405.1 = 10.71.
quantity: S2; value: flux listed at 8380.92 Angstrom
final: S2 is 7.231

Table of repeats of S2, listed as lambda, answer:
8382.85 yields 8.508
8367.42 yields 12.25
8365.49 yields 7.679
